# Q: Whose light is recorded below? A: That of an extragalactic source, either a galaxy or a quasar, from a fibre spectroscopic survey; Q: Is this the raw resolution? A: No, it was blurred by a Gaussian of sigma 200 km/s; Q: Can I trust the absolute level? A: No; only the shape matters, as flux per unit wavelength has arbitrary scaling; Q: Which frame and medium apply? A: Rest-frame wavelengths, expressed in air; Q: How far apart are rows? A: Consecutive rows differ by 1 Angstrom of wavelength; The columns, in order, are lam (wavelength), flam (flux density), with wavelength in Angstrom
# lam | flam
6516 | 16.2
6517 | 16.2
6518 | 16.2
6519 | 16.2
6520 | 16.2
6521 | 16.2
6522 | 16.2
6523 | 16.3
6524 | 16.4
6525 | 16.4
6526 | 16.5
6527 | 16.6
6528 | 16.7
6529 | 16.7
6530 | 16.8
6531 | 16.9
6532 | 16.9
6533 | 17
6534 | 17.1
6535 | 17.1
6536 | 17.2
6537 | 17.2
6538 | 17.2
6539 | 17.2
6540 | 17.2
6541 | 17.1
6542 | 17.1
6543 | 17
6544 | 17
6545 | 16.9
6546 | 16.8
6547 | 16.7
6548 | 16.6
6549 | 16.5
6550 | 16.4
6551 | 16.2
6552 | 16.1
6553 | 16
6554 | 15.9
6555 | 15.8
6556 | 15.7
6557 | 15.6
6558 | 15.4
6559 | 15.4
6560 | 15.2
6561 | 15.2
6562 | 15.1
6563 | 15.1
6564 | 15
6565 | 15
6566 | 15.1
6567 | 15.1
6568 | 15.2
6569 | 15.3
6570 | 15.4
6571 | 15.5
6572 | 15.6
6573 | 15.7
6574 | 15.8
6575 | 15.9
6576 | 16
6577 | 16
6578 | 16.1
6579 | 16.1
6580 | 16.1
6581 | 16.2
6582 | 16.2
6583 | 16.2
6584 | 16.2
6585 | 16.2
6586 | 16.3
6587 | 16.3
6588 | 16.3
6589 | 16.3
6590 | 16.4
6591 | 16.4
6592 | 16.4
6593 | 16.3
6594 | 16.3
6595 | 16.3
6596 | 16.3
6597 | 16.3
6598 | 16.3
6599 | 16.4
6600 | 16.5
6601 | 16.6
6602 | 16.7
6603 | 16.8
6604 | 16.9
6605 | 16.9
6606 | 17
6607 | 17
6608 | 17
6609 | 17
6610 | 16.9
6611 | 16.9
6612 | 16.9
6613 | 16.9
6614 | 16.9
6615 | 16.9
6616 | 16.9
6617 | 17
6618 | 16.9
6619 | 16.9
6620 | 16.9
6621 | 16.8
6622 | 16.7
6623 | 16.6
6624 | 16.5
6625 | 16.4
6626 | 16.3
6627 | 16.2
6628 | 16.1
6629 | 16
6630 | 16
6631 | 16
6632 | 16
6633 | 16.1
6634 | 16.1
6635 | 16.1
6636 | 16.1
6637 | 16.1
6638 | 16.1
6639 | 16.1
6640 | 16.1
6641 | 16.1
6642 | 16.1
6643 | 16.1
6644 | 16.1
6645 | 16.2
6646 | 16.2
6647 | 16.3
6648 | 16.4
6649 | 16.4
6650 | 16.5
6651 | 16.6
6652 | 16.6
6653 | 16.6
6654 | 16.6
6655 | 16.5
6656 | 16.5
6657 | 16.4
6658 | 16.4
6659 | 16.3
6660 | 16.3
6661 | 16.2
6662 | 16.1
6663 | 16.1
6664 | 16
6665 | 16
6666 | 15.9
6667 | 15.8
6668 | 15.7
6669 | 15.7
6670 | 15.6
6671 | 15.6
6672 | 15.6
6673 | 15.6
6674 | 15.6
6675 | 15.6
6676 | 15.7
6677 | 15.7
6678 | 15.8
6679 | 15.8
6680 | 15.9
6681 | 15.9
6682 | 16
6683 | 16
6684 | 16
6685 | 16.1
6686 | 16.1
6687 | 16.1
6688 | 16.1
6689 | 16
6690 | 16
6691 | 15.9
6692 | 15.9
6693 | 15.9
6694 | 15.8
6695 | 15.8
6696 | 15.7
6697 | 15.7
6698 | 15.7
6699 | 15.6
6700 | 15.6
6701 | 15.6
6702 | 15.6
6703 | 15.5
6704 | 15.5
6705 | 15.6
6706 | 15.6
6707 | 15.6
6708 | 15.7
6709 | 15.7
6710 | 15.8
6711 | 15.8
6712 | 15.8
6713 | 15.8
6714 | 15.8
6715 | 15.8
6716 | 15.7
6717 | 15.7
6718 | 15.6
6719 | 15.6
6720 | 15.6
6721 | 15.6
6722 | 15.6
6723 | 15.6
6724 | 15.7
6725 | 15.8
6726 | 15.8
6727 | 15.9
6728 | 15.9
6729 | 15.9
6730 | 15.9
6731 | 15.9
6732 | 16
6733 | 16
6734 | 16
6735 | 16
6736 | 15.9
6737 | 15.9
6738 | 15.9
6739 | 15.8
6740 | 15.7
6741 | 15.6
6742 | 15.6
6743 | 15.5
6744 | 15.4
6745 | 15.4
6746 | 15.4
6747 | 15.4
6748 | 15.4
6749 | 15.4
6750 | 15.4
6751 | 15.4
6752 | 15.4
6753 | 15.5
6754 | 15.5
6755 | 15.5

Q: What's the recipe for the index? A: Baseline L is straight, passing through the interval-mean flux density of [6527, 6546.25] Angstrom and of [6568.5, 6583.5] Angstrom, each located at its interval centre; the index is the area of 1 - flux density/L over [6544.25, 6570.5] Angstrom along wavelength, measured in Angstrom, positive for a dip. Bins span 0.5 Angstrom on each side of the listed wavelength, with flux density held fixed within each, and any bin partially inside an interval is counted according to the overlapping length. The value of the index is 1.1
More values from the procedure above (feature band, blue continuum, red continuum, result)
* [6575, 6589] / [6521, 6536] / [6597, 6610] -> 0.5 Angstrom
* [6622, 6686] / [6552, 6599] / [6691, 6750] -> -1.3 Angstrom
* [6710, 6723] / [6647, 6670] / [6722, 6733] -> 0.2 Angstrom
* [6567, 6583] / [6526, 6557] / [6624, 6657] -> 0.7 Angstrom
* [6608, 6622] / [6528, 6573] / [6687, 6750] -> -0.8 Angstrom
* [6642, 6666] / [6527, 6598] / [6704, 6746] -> -0.6 Angstrom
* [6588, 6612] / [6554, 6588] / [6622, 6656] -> -1.0 Angstrom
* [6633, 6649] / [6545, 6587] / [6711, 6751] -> -0.4 Angstrom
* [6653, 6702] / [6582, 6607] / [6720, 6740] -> 0.4 Angstrom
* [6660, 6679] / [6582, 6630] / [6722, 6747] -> 0.4 Angstrom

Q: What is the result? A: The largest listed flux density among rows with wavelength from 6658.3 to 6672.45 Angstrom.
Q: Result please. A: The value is 16.3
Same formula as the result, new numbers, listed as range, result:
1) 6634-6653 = 16.6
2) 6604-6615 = 17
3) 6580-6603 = 16.8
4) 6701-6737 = 16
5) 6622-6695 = 16.7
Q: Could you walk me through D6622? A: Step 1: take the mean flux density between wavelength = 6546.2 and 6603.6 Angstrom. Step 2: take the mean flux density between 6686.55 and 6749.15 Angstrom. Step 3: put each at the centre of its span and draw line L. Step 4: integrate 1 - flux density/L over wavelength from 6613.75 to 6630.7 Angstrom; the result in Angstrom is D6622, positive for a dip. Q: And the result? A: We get -0.73 Angstrom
